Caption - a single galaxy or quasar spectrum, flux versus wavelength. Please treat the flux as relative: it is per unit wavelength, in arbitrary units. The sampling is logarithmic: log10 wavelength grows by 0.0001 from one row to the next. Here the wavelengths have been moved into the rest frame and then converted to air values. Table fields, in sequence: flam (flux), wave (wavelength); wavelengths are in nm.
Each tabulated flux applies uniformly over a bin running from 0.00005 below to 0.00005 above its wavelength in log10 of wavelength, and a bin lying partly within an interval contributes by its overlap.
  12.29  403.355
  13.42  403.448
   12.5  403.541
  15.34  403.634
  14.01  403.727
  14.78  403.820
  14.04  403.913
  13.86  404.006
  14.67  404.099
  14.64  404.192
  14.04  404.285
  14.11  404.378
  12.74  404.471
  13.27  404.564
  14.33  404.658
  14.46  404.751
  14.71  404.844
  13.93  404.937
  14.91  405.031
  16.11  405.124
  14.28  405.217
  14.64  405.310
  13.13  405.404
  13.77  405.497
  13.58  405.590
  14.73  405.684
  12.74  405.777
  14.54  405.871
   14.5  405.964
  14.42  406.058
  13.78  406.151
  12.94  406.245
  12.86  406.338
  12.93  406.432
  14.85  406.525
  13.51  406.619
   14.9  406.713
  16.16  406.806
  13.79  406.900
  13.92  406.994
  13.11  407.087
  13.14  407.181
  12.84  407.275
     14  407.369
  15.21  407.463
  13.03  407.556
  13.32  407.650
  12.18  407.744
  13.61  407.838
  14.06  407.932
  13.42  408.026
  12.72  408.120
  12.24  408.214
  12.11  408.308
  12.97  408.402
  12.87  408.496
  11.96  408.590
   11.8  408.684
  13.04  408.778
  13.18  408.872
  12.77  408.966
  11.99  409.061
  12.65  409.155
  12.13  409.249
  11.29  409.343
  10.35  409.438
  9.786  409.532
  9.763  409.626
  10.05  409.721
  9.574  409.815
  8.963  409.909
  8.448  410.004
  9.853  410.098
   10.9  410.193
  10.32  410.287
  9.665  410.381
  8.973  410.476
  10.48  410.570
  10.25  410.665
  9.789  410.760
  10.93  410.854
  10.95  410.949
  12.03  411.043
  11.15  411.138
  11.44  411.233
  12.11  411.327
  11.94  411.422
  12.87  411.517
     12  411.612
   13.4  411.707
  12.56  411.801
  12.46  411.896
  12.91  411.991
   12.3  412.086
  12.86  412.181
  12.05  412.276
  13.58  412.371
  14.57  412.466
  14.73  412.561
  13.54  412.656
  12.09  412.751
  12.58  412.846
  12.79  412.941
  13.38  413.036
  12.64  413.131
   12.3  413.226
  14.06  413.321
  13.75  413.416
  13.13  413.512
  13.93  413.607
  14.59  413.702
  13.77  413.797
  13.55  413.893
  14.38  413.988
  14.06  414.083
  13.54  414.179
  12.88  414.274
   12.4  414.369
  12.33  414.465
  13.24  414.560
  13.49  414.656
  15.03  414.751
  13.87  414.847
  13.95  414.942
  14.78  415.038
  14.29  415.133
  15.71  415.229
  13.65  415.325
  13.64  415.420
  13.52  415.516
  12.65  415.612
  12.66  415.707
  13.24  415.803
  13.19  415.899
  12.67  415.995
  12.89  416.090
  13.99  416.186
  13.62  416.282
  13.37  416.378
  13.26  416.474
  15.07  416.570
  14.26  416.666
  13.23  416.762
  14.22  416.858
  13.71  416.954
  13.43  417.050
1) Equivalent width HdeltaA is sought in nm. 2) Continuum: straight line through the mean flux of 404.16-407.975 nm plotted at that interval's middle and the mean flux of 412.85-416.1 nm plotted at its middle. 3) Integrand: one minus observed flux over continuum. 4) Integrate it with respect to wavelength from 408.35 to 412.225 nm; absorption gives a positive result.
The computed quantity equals 0.67 nm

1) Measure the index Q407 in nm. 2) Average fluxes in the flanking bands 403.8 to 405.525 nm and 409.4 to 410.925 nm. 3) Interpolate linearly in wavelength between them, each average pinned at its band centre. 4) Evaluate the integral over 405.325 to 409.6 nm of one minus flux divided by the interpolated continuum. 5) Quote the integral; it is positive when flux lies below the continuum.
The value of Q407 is -0.41 nm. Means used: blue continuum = 14.2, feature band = 13.2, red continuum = 9.9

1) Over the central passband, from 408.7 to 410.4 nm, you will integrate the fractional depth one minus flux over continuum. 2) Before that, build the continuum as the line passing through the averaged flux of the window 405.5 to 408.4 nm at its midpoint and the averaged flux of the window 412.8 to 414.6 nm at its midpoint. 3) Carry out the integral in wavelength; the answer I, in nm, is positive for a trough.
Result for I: 0.34 nm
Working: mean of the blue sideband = 13.6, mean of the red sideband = 13.3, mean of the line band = 10.9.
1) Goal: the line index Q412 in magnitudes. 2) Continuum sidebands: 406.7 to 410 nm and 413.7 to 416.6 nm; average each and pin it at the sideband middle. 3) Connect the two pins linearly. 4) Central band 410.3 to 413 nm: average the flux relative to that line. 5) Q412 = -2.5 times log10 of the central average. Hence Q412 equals 0.09 mag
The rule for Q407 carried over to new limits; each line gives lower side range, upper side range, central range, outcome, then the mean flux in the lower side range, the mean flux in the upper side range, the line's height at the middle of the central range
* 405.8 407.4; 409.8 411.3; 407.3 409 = -0.08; 13.9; 10.3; 12.5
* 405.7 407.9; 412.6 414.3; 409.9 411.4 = 0.34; 13.8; 13.4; 13.6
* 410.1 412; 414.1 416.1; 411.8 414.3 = -0.19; 11.3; 13.5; 12.4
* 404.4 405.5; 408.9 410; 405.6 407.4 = -0.12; 14.2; 10.8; 13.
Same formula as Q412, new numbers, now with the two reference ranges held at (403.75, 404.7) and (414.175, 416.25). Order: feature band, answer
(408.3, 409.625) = 0.15 mag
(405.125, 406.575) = 0.00 mag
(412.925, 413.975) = 0.01 mag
